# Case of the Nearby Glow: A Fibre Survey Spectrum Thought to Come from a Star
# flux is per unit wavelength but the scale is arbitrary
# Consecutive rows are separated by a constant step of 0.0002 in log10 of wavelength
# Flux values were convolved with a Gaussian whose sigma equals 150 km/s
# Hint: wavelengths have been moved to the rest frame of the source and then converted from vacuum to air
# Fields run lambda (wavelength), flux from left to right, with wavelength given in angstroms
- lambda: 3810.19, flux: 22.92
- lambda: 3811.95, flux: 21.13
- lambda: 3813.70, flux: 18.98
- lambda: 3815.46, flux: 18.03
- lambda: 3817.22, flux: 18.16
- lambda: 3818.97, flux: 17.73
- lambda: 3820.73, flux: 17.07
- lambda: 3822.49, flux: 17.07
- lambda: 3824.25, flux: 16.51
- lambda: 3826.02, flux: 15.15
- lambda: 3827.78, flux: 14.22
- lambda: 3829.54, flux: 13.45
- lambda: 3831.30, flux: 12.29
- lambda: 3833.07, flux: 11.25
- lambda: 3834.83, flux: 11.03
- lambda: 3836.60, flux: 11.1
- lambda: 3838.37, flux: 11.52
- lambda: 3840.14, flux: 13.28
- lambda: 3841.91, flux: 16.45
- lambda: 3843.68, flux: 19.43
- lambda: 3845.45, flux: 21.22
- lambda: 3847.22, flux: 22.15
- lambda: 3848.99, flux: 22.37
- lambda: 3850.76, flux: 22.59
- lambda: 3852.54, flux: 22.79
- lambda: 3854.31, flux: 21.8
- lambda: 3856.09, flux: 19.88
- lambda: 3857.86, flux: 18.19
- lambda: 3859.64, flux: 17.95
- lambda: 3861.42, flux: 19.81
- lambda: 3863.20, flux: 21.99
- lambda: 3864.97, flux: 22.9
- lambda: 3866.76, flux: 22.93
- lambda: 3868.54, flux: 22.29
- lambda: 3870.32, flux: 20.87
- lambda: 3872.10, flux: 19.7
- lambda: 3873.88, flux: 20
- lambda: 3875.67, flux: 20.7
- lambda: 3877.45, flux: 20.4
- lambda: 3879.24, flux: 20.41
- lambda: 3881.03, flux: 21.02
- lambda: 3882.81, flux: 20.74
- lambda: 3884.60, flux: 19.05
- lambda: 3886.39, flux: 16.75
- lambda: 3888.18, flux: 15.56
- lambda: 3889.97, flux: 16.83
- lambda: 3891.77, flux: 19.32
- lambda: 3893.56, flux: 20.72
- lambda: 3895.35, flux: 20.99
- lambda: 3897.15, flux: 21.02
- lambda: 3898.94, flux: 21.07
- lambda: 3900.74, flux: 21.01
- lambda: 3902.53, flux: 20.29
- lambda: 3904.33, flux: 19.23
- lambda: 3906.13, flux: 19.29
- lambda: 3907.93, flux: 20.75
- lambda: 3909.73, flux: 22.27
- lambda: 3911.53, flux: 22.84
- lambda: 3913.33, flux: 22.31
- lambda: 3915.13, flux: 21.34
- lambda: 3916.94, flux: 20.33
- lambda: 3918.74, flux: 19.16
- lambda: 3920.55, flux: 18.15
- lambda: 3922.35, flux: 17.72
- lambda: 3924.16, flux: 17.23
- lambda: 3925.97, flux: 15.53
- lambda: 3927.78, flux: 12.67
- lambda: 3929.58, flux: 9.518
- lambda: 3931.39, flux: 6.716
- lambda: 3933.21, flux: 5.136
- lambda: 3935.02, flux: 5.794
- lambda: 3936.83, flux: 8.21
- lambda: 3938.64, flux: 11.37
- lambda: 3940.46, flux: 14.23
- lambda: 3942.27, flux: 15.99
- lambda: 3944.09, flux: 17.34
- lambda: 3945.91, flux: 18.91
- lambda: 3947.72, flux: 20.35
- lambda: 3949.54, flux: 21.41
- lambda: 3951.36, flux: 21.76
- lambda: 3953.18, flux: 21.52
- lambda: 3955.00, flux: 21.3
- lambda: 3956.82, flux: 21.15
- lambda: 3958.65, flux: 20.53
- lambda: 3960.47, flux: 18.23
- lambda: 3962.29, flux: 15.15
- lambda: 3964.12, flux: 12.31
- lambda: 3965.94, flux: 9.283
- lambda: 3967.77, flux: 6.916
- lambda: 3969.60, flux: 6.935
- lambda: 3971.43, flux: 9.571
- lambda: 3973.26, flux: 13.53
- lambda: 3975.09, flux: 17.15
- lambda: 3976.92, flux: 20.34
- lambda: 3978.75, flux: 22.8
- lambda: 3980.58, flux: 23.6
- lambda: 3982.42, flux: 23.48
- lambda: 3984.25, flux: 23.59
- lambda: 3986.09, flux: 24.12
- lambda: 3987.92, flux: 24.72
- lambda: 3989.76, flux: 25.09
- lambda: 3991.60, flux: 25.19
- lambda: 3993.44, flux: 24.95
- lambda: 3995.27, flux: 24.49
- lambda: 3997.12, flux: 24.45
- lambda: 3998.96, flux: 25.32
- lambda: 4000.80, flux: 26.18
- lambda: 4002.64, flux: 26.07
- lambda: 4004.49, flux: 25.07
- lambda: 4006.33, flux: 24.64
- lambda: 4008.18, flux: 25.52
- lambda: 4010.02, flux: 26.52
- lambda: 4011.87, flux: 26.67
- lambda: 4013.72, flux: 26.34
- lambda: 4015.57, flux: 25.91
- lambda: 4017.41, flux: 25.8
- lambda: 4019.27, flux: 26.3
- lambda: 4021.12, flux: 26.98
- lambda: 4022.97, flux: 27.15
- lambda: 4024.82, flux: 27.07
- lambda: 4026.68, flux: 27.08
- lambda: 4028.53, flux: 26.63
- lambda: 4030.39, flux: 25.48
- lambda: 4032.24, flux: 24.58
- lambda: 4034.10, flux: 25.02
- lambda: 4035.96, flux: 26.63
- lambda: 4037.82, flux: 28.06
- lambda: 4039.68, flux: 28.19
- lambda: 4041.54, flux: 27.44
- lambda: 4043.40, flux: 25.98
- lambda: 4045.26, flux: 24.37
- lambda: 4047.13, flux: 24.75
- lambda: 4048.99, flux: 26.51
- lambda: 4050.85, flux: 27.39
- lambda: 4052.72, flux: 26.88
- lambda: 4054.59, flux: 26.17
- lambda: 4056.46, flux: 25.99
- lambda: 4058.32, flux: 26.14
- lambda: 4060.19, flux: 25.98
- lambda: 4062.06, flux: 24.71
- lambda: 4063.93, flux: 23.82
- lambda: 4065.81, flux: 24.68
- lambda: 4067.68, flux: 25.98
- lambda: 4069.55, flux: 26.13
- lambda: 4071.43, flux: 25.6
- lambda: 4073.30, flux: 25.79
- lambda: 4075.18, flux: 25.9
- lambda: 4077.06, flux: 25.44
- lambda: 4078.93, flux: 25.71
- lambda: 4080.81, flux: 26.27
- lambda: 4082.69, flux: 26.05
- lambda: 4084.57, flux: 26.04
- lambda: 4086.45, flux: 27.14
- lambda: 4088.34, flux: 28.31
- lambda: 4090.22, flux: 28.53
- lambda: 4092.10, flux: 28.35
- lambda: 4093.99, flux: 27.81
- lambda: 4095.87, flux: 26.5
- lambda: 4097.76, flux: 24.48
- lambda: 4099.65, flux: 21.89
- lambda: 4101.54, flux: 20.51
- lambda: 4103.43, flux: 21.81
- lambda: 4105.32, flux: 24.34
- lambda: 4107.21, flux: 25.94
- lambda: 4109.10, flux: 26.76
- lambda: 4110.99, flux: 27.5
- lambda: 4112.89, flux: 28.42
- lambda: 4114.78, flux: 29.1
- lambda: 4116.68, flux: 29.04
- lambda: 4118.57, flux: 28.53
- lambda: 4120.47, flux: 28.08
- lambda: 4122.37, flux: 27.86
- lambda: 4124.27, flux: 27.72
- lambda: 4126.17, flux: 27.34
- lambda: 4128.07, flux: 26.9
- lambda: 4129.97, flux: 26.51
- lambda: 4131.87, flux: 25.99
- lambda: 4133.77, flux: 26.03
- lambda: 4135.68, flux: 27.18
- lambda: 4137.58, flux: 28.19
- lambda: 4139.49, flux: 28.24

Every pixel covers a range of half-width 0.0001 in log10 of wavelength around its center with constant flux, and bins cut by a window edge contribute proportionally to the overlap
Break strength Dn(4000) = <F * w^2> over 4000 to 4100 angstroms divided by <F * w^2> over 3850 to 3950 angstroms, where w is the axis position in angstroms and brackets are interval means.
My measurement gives 1.5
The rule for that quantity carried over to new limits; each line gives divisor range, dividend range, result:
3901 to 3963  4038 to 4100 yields 1.63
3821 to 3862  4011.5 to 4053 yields 1.71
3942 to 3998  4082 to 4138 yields 1.48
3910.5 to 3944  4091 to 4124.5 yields 1.96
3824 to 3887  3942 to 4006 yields 1.15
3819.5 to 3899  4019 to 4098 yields 1.57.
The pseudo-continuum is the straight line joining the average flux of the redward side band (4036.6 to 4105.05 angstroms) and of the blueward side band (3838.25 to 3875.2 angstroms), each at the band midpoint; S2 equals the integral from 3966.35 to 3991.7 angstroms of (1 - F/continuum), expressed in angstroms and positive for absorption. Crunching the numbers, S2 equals 5.2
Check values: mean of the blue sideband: 20.2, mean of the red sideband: 25.9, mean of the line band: 18.7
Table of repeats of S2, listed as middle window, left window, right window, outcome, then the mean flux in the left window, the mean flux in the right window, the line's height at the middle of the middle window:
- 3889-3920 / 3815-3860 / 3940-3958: -3.2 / 17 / 19.5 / 18.5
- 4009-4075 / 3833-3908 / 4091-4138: -4.8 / 19.3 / 26.5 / 24.4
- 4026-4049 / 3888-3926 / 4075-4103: -1.9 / 19.8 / 25.9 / 24.2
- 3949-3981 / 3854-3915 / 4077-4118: 8.3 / 20.3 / 26.2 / 22.6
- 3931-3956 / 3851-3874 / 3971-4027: 8.4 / 20.9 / 24.2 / 22.8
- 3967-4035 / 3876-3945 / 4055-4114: -4.6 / 17.3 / 25.8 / 21.7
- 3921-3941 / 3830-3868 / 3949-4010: 8.4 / 18.2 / 20.6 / 19.7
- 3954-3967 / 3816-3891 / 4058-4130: 3.0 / 18.3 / 26.2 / 21.8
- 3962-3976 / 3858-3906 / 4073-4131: 7.1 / 20.1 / 26.5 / 22.6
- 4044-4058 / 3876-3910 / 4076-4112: -0.9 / 19.8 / 25.8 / 24.5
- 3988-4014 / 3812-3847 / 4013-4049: -0.7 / 15.7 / 26.3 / 24.7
